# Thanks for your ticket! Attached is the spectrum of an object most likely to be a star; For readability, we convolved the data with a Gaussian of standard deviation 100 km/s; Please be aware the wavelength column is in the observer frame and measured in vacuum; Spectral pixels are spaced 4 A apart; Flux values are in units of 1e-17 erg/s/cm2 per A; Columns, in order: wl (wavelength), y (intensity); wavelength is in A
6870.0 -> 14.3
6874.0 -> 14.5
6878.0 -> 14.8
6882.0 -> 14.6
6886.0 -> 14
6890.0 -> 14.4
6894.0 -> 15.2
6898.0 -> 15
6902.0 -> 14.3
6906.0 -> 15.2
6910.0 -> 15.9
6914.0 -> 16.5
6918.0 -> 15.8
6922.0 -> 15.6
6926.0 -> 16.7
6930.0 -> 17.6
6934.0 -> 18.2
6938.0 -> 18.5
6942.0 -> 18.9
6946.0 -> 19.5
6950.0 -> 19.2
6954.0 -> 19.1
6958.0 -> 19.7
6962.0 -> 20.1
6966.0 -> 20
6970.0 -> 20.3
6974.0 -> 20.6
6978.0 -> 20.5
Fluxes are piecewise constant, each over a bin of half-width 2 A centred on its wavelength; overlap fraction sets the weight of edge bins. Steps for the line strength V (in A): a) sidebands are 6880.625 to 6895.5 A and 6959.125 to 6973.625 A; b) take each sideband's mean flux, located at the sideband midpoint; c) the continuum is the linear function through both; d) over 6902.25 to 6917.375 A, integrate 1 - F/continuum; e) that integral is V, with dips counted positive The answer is 0.4 A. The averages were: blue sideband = 14.5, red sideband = 20.2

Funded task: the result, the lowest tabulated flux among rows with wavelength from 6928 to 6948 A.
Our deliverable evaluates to 17.6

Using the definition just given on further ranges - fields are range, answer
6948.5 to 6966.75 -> 19.1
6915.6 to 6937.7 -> 15.6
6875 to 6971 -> 14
